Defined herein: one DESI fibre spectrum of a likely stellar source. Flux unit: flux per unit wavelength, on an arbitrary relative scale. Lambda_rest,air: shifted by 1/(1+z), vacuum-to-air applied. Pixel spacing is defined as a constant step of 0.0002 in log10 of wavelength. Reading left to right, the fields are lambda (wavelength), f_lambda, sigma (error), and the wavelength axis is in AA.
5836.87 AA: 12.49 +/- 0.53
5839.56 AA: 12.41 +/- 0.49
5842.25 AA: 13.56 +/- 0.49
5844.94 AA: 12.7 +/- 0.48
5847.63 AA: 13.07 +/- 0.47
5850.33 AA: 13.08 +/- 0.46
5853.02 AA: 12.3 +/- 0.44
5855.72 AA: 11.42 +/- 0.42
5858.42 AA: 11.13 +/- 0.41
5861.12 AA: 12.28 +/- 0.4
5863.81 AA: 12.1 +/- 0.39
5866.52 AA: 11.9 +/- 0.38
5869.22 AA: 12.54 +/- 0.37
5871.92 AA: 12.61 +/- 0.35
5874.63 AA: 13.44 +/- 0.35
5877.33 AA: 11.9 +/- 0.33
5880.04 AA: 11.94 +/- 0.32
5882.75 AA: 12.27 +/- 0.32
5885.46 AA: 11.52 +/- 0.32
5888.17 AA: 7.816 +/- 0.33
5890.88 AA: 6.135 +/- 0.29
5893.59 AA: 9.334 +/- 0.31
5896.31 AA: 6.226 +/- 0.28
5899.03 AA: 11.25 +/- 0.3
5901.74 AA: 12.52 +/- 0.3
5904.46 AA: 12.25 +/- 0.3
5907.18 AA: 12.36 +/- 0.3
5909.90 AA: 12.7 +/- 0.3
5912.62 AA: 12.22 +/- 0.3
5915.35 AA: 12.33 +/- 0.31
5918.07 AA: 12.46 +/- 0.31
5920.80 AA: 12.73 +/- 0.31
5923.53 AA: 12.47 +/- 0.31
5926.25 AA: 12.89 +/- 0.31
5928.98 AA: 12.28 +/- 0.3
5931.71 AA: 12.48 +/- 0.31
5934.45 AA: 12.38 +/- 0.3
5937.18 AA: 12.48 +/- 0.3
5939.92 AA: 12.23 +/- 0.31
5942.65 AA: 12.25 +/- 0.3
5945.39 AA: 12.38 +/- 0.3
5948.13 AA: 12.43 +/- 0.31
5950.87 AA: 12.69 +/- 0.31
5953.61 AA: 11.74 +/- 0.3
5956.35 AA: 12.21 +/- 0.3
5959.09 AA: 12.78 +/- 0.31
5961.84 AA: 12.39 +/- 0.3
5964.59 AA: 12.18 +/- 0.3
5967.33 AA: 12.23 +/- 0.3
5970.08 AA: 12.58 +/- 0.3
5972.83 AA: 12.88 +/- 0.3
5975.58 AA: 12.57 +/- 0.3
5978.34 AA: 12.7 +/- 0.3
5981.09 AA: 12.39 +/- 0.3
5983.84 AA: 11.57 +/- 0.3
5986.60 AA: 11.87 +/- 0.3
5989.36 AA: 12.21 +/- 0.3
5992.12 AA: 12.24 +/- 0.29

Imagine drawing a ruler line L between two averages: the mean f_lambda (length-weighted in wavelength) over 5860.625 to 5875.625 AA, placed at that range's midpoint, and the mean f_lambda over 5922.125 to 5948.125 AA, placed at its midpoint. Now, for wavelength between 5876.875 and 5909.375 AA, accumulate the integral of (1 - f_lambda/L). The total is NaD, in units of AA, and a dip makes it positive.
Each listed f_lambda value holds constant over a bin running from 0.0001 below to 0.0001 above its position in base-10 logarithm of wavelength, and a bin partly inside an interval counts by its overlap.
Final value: 5.2 AA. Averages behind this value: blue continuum 12.5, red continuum 12.4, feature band 10.5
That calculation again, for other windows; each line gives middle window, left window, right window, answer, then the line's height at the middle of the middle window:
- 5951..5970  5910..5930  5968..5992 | 0.1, 12.4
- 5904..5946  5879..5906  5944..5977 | -4.6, 11.2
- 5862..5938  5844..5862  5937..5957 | 4.1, 12.3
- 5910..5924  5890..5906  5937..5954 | -2.2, 10.8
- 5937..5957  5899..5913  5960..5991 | 0.0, 12.3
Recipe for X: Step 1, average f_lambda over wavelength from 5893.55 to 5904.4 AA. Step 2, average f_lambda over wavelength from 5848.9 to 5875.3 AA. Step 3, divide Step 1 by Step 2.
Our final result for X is 0.83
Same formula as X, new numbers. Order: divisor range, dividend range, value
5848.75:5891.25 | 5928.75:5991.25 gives 1.06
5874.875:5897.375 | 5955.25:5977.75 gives 1.26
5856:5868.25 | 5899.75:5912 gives 1.05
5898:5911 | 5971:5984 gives 1.02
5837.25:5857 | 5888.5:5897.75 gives 0.58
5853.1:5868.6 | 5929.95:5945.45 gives 1.04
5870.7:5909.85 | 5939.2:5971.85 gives 1.14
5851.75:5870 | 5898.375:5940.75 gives 1.04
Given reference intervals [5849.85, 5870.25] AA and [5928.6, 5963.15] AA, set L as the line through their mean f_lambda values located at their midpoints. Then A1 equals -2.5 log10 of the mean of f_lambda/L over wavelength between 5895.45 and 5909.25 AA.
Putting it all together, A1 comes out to 0.095 mag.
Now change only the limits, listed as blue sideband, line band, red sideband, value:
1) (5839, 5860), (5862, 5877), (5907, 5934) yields -0.001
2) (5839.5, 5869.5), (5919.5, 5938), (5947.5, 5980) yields -0.010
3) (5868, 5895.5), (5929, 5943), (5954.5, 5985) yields -0.050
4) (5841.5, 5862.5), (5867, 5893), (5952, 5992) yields 0.119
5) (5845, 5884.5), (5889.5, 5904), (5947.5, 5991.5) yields 0.305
